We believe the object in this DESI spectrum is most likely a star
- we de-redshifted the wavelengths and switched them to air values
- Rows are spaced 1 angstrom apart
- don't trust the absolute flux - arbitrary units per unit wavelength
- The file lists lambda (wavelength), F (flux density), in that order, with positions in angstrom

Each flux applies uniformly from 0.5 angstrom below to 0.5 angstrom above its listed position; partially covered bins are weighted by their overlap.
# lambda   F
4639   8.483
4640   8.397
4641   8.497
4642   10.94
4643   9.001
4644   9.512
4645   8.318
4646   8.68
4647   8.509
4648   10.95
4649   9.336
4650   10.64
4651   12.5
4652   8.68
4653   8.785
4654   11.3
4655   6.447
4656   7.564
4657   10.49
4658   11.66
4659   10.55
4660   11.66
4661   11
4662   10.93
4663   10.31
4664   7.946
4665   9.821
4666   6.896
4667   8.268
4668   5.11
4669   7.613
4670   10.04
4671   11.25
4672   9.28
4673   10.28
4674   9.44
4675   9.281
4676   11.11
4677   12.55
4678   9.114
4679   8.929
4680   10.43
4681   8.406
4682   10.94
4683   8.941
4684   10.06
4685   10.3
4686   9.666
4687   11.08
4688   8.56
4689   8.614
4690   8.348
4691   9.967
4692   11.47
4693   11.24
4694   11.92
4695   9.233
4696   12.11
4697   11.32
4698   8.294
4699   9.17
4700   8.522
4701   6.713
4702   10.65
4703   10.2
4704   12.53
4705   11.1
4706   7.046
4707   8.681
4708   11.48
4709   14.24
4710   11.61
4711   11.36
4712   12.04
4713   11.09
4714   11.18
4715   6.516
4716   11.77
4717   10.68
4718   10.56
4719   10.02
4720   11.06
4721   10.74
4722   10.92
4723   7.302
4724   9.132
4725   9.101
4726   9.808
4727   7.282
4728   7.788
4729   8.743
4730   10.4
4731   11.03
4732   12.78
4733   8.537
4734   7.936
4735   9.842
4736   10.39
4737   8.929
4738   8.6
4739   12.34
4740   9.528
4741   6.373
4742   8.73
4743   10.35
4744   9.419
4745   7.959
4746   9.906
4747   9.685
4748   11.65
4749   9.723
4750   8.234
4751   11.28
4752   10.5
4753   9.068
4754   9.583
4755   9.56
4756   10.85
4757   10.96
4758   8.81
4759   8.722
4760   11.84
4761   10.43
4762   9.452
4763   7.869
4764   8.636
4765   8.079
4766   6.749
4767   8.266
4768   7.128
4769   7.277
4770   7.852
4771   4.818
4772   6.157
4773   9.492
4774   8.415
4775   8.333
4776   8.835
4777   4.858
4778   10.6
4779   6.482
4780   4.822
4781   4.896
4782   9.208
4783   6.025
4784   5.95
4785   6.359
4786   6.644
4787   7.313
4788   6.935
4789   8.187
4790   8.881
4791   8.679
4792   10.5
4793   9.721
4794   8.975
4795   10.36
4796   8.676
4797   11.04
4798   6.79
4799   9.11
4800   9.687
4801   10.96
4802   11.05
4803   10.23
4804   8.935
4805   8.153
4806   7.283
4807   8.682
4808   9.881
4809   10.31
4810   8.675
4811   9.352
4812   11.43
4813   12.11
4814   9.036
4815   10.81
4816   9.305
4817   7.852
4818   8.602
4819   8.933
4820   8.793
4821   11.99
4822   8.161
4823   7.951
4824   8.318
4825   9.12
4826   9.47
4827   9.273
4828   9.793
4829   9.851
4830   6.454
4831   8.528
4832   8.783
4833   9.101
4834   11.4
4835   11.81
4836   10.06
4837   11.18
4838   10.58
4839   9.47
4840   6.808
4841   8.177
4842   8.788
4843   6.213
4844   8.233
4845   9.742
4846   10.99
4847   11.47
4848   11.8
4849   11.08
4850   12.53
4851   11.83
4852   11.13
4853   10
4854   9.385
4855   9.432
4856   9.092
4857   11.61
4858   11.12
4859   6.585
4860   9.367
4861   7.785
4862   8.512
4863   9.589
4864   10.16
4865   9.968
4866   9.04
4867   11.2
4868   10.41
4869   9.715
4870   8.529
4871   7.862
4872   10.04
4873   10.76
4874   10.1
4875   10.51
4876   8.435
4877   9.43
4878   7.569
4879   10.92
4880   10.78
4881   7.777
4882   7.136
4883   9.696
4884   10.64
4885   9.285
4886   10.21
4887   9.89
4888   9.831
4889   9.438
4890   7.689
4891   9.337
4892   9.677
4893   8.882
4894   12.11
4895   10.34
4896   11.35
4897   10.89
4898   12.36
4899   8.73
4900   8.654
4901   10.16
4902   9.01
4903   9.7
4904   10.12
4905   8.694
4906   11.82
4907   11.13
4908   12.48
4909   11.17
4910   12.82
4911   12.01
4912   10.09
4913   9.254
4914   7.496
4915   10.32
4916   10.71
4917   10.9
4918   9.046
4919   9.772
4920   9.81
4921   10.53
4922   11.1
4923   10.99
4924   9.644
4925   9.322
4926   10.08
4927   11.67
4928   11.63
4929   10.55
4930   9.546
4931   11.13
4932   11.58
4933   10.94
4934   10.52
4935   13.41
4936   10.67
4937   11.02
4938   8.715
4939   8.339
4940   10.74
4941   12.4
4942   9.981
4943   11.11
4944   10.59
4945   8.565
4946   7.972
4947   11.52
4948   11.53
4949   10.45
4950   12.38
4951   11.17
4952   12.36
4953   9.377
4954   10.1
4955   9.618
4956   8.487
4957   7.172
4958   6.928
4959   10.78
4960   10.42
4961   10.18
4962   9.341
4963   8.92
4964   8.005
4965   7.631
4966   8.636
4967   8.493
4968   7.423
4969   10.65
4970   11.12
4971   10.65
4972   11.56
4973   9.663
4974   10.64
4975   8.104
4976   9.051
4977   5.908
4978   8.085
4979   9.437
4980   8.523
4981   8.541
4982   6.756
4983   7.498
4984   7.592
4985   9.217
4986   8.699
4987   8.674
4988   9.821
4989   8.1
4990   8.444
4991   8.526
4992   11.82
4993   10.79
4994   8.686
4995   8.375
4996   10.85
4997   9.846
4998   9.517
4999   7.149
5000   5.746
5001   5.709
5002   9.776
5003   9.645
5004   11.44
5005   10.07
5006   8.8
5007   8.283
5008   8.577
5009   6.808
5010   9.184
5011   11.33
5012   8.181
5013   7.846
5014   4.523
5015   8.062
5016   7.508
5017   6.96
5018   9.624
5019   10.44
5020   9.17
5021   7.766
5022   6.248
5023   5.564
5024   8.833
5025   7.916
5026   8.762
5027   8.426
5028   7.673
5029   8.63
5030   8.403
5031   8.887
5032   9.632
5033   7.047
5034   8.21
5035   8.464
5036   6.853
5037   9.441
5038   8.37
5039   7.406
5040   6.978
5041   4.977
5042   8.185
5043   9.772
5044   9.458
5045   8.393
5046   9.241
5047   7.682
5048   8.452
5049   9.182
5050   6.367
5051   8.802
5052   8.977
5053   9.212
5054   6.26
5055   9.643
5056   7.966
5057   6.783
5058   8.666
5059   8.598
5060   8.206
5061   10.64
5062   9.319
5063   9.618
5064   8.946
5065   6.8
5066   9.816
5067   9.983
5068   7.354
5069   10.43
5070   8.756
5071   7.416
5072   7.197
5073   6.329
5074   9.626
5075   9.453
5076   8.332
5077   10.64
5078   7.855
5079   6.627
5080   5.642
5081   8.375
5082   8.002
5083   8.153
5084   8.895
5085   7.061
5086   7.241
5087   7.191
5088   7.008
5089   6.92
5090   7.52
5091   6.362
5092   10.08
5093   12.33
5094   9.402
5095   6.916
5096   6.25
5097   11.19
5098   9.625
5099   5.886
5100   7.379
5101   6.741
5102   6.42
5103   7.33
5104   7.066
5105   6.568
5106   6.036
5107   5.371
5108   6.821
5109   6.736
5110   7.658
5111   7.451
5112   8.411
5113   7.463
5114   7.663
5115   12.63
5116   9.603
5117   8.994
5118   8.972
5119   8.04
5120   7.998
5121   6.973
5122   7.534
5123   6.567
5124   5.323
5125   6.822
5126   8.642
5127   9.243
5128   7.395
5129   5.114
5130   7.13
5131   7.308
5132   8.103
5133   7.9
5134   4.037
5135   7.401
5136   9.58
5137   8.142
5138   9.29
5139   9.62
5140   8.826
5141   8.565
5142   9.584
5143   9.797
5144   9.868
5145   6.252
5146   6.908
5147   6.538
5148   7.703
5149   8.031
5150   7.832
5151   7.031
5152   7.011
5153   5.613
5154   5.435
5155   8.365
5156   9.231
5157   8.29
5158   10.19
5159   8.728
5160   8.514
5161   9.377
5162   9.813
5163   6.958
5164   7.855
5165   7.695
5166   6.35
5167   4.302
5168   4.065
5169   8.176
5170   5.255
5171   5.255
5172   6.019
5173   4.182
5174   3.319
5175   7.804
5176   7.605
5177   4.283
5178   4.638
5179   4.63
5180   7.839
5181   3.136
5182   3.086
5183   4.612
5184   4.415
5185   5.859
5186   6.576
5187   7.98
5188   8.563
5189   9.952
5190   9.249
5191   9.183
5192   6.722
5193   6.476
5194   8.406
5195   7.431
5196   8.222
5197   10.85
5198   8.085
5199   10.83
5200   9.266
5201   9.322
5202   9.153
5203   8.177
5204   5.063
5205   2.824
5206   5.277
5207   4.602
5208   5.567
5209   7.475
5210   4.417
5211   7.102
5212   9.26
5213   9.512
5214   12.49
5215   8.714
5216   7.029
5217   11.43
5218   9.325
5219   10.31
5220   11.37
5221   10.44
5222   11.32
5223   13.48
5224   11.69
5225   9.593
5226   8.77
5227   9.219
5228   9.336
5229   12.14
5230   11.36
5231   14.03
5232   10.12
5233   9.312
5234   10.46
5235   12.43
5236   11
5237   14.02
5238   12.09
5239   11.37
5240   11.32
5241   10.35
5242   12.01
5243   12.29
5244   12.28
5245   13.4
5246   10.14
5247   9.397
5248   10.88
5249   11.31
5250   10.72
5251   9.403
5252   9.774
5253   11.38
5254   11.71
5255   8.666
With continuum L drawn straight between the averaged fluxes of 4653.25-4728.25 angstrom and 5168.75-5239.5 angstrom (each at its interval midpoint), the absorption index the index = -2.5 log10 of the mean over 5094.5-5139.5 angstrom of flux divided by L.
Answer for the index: 0.12 mag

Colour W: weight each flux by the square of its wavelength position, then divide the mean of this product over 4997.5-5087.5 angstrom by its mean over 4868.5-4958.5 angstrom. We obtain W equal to 0.9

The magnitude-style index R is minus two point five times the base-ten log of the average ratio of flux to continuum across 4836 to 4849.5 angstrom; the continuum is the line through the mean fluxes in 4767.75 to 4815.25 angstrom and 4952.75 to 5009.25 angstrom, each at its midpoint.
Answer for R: -0.121 mag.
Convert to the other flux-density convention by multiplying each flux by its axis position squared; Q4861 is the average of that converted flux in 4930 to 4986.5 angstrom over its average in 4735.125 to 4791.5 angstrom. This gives 1.23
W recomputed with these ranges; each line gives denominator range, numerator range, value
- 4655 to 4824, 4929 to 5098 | 1.06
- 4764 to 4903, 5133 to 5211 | 0.90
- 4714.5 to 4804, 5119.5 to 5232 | 1.03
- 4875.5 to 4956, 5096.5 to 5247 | 0.89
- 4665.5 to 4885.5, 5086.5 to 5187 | 0.90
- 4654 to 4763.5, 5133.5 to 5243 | 1.02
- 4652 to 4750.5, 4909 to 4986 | 1.11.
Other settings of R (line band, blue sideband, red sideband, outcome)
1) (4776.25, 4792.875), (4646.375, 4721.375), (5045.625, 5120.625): 0.28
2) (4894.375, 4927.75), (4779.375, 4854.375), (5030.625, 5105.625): -0.18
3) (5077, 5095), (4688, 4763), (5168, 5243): 0.11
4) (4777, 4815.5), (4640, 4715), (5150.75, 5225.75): 0.07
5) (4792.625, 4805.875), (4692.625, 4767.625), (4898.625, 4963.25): 0.06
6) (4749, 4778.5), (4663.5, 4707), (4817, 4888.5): 0.10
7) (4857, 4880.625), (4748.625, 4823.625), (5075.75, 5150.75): -0.12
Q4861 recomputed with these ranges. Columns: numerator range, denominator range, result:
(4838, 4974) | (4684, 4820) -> 1.14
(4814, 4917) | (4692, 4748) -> 1.04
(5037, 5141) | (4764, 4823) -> 1.06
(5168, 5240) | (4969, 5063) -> 1.04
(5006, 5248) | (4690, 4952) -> 0.96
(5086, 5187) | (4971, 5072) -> 0.90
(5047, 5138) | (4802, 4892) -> 0.92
